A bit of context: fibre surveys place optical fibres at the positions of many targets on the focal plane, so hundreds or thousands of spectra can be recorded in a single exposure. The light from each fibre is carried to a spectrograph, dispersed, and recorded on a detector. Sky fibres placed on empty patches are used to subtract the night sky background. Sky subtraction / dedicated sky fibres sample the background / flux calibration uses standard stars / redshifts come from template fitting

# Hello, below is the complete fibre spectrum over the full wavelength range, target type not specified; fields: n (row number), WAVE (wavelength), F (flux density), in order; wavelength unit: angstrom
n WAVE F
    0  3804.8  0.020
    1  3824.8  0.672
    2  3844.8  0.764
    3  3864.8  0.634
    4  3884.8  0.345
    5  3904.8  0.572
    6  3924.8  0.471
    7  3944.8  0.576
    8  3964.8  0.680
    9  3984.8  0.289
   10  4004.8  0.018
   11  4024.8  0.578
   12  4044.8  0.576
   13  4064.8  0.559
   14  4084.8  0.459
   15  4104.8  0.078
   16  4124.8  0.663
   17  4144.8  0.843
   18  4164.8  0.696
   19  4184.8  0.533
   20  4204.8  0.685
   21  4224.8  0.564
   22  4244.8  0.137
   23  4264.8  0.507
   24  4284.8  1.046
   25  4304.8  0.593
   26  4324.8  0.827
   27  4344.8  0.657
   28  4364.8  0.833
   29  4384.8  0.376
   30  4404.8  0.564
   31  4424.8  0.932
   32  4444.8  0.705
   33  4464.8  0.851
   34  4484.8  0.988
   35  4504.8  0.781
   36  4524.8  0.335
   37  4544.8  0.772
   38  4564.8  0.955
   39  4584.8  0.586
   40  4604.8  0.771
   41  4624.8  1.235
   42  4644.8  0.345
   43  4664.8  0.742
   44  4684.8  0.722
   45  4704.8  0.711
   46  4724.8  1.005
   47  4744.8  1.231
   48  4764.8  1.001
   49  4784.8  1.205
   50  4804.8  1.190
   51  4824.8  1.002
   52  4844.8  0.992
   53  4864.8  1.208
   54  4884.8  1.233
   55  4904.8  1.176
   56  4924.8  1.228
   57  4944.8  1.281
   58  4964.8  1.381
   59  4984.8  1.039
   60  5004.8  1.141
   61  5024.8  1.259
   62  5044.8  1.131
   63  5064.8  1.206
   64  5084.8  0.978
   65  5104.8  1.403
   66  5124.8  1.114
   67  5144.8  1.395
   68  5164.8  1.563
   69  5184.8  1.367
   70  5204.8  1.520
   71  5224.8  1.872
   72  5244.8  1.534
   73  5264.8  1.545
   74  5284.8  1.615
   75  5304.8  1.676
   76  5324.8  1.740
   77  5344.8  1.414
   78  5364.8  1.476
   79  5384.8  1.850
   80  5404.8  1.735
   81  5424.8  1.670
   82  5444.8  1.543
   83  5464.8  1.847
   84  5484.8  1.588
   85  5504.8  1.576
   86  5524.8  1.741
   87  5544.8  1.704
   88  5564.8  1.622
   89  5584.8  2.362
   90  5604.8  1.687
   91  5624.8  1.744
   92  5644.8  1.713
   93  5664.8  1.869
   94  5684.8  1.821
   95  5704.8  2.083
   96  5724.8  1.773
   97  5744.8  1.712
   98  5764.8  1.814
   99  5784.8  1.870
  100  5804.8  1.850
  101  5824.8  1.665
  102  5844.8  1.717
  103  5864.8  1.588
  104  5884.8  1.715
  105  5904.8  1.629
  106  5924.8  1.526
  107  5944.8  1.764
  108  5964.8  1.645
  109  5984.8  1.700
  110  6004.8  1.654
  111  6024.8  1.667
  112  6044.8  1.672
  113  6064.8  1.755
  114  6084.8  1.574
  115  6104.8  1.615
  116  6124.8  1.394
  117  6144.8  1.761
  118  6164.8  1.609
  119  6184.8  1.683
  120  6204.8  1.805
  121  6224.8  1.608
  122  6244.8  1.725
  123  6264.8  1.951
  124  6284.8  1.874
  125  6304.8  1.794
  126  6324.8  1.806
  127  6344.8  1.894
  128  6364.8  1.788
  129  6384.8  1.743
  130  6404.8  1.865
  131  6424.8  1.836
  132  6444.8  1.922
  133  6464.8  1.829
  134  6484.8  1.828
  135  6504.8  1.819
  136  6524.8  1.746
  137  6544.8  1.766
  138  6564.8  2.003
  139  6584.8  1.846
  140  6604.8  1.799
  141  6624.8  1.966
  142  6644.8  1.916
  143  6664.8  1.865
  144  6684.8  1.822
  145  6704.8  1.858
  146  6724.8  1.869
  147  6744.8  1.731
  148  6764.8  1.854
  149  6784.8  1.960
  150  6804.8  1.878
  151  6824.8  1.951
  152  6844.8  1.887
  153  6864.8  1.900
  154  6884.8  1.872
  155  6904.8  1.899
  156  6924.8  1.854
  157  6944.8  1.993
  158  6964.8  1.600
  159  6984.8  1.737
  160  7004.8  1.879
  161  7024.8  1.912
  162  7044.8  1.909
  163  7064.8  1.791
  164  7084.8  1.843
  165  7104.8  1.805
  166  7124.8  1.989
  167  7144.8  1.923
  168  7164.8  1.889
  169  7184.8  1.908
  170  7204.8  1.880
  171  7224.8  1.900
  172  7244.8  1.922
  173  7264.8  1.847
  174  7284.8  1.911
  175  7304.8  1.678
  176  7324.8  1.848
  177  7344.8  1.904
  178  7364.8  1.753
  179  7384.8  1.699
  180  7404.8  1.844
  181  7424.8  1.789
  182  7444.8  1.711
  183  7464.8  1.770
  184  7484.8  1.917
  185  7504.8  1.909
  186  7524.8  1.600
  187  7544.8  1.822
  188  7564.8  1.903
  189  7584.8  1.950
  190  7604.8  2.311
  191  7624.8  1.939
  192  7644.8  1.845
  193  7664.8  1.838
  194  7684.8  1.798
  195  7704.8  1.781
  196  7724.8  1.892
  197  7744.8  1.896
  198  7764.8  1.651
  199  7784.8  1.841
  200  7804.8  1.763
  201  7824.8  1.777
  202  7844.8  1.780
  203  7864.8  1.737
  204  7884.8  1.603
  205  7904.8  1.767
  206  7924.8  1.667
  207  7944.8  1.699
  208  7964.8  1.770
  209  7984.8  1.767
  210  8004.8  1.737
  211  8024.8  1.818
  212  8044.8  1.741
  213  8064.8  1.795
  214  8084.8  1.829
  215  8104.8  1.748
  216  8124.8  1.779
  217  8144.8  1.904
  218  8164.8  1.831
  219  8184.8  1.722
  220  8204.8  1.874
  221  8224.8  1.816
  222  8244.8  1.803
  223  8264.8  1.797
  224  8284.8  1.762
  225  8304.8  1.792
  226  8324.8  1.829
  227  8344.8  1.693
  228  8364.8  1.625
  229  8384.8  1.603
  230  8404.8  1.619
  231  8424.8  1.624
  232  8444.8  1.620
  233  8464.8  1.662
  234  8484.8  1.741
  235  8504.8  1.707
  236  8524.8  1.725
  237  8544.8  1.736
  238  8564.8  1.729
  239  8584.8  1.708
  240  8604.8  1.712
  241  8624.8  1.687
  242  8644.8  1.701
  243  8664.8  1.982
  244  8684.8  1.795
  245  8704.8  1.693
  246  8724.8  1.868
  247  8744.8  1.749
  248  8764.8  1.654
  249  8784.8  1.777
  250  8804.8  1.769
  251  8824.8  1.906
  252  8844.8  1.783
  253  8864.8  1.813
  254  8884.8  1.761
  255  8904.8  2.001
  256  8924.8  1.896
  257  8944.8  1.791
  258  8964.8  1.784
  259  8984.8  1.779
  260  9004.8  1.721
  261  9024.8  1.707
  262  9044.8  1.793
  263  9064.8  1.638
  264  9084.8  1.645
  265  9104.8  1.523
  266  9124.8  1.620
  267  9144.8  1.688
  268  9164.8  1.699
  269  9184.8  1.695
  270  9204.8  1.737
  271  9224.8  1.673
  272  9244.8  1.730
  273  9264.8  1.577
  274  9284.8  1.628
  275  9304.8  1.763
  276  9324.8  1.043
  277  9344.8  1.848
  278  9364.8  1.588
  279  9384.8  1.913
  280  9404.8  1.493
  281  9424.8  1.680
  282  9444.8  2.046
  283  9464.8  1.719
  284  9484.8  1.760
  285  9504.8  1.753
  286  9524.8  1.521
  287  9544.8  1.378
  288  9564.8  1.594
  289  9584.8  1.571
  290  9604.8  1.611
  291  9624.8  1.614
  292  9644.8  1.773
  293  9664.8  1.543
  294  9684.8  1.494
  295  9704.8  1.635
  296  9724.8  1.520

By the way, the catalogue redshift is 0.18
